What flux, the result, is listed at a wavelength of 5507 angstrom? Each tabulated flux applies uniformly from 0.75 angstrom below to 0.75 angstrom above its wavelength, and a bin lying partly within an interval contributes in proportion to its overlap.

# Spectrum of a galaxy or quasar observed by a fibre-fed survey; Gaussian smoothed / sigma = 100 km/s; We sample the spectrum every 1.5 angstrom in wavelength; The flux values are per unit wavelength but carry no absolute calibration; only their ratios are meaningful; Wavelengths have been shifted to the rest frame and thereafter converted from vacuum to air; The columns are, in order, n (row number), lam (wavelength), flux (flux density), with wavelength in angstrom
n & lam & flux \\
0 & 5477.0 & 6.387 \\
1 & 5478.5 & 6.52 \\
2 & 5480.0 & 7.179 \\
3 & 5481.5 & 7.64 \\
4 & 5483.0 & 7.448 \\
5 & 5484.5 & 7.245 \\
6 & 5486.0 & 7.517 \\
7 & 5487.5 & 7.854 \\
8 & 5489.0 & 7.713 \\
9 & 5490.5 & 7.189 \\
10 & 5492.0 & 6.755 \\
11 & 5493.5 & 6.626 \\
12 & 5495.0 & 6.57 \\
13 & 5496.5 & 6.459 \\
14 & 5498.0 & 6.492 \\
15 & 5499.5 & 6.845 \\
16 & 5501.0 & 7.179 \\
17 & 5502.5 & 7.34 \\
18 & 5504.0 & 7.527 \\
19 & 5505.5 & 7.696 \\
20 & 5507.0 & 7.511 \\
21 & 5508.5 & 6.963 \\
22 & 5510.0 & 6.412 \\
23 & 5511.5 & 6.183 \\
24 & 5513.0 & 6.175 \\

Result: 7.511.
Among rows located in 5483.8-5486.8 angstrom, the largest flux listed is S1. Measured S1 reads 7.517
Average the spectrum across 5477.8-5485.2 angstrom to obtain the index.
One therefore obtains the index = 7.21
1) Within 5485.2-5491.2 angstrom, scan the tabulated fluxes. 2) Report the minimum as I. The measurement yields 7.189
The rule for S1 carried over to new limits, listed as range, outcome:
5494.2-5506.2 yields 7.696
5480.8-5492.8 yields 7.854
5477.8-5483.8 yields 7.64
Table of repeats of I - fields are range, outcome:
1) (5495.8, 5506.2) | 6.459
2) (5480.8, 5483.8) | 7.448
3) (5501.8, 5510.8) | 6.412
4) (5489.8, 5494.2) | 6.626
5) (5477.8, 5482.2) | 6.52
